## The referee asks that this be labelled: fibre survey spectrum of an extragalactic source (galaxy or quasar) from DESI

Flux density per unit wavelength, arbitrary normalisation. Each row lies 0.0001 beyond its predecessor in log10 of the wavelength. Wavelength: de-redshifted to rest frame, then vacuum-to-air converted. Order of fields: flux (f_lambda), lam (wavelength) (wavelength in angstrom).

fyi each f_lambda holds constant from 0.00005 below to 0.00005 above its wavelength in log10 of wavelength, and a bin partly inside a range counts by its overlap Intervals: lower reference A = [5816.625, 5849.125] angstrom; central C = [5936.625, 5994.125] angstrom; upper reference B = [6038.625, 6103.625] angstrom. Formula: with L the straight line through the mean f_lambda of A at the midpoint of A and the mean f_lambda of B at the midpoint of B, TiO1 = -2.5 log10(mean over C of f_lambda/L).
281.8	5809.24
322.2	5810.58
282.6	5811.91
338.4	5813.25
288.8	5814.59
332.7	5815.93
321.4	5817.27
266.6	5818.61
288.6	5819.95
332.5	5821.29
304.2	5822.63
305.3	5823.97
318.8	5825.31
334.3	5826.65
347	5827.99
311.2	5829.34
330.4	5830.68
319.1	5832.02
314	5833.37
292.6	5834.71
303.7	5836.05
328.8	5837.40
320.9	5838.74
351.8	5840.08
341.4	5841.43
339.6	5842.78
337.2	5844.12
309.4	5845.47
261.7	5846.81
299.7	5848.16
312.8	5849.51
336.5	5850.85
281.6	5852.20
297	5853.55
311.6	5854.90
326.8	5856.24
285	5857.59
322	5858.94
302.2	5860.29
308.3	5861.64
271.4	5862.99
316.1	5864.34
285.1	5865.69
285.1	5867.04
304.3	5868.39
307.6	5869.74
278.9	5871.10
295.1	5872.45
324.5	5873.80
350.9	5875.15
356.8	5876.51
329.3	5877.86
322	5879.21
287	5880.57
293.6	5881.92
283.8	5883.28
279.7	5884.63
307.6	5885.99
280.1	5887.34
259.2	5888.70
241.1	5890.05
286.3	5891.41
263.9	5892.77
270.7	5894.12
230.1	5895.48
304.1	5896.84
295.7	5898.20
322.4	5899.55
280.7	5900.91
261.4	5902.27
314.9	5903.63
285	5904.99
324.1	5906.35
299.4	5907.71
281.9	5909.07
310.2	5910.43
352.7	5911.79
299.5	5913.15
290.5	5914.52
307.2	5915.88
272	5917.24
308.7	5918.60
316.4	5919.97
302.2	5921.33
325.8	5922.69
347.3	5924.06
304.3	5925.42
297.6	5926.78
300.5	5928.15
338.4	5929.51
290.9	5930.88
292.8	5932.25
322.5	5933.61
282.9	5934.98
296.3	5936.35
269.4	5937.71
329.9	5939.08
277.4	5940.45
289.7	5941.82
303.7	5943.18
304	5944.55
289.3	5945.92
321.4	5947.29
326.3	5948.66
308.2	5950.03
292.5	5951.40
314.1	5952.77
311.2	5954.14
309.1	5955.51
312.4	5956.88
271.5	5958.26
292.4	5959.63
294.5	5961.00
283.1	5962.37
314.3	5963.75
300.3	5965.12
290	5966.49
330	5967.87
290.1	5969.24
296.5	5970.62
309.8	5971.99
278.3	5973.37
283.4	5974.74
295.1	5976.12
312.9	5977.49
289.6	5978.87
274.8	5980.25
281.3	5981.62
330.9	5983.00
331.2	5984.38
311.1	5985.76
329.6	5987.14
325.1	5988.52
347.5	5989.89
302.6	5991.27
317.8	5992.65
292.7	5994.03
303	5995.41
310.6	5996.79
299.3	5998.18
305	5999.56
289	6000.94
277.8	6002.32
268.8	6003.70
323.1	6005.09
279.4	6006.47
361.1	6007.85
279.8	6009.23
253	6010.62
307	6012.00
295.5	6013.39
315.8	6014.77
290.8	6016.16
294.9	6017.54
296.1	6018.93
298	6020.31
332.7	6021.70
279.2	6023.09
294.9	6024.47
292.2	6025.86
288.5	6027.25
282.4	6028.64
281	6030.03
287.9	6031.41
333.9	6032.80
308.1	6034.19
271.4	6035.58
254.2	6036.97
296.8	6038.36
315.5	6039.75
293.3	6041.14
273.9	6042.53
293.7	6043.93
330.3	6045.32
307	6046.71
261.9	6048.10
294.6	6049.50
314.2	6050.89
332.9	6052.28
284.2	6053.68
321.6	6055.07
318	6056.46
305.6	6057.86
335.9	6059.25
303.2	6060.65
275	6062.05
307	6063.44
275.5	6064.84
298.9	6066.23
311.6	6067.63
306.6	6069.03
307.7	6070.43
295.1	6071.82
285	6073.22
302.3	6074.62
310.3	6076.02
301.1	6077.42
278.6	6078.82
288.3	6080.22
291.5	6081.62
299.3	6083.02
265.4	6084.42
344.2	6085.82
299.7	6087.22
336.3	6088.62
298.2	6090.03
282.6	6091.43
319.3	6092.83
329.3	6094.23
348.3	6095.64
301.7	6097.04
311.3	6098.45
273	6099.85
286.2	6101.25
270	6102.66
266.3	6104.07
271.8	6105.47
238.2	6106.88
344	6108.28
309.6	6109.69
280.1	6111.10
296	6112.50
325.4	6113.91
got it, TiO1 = 0.02 mag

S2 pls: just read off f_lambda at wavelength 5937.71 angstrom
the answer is 269.4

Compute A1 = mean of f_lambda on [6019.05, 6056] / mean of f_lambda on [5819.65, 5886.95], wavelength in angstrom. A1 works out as 1.0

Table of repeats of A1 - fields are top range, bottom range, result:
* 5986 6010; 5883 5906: 1.09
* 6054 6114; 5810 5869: 0.96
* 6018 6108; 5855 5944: 1.00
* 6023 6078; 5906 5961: 0.98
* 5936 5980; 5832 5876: 0.97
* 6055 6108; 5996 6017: 1.01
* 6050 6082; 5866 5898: 1.03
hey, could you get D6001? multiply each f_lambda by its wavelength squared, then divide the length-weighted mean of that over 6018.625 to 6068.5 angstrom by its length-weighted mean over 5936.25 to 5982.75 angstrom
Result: 1.0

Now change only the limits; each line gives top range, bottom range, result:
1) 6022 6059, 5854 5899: 1.06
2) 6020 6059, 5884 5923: 1.07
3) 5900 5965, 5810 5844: 0.99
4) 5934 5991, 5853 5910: 1.05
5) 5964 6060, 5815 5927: 1.03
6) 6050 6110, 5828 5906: 1.07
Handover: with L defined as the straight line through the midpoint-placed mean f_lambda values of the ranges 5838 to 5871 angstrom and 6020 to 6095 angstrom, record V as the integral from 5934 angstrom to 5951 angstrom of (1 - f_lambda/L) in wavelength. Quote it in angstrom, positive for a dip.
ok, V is 0.3 angstrom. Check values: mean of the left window 308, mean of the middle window 300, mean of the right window 300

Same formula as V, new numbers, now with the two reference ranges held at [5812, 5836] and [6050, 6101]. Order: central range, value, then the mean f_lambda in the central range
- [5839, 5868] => 0.3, 309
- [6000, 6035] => 1.1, 296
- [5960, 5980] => 0.7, 297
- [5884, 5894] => 1.2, 274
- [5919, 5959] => 0.5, 305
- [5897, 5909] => 0.5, 297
